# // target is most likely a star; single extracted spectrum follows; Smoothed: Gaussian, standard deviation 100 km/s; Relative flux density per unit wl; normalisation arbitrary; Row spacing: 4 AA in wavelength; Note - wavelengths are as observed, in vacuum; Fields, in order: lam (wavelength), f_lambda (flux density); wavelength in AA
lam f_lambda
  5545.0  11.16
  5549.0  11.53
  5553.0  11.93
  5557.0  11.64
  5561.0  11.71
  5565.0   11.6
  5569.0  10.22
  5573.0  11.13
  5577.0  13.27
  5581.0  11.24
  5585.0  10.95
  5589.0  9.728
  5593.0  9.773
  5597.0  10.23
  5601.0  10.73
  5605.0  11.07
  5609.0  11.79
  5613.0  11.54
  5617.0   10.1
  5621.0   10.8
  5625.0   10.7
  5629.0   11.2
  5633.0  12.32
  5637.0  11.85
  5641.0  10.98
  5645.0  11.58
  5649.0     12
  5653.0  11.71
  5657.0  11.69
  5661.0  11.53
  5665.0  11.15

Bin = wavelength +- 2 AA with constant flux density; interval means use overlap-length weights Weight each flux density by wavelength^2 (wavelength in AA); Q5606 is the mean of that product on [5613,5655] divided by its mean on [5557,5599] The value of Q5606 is 1.1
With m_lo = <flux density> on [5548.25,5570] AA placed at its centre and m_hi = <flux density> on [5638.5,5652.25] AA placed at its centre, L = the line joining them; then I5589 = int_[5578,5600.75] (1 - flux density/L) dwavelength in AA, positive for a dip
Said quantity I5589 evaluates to 1.92 AA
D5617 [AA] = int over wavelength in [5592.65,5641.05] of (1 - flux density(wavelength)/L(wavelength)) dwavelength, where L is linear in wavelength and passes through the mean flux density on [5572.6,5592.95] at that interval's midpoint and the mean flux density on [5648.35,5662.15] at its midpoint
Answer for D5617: 1.5 AA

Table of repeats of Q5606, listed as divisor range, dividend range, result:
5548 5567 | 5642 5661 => 1.03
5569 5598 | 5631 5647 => 1.10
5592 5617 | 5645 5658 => 1.10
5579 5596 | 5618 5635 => 1.09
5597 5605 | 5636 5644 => 1.08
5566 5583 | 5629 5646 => 1.04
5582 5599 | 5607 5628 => 1.09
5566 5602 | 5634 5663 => 1.10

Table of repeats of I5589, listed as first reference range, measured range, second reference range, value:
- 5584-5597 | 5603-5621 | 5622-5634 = -0.5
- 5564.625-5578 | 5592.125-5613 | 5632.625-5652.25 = 1.3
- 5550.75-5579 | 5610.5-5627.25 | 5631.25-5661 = 1.2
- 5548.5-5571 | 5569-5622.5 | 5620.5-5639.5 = 2.3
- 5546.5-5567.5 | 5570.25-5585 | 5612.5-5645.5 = -0.2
